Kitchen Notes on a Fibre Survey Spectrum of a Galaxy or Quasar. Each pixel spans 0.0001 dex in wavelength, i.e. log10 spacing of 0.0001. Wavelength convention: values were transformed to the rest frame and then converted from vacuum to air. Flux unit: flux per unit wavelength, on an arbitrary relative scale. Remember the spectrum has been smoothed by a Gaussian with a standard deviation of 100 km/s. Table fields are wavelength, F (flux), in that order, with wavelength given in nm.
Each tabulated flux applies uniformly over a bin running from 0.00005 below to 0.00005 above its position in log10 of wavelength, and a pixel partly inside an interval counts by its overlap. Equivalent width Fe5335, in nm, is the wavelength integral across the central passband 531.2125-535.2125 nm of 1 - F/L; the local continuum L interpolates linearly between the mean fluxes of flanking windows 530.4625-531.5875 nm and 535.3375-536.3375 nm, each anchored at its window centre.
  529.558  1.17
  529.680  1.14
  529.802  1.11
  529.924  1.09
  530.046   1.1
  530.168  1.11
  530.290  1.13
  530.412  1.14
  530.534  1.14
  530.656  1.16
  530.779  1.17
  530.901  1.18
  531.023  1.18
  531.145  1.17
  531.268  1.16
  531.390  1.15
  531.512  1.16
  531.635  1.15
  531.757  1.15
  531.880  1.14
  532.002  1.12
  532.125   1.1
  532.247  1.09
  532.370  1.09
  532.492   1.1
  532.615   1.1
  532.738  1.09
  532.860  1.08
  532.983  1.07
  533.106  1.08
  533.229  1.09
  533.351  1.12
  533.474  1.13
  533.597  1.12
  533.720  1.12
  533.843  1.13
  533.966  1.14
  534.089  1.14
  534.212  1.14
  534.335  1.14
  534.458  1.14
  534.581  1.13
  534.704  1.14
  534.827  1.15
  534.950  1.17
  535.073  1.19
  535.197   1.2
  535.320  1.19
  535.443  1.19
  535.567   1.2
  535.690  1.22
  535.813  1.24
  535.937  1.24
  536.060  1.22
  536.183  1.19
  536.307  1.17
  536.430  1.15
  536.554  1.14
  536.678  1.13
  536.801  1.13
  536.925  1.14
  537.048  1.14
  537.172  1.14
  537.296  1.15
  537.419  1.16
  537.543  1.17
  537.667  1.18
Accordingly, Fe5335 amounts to 0.19 nm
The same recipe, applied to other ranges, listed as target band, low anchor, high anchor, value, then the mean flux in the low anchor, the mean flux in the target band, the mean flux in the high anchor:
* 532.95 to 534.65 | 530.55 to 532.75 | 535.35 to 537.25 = 0.05 nm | 1.14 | 1.12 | 1.18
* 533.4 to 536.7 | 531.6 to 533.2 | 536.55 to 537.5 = -0.12 nm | 1.1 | 1.17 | 1.14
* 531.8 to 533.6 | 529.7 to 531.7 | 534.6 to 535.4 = 0.09 nm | 1.14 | 1.1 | 1.17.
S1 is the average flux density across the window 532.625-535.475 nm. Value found 1.13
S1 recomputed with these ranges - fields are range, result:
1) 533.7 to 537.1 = 1.17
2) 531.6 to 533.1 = 1.1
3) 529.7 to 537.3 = 1.14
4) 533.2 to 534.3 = 1.13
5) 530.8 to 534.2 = 1.12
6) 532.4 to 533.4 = 1.09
